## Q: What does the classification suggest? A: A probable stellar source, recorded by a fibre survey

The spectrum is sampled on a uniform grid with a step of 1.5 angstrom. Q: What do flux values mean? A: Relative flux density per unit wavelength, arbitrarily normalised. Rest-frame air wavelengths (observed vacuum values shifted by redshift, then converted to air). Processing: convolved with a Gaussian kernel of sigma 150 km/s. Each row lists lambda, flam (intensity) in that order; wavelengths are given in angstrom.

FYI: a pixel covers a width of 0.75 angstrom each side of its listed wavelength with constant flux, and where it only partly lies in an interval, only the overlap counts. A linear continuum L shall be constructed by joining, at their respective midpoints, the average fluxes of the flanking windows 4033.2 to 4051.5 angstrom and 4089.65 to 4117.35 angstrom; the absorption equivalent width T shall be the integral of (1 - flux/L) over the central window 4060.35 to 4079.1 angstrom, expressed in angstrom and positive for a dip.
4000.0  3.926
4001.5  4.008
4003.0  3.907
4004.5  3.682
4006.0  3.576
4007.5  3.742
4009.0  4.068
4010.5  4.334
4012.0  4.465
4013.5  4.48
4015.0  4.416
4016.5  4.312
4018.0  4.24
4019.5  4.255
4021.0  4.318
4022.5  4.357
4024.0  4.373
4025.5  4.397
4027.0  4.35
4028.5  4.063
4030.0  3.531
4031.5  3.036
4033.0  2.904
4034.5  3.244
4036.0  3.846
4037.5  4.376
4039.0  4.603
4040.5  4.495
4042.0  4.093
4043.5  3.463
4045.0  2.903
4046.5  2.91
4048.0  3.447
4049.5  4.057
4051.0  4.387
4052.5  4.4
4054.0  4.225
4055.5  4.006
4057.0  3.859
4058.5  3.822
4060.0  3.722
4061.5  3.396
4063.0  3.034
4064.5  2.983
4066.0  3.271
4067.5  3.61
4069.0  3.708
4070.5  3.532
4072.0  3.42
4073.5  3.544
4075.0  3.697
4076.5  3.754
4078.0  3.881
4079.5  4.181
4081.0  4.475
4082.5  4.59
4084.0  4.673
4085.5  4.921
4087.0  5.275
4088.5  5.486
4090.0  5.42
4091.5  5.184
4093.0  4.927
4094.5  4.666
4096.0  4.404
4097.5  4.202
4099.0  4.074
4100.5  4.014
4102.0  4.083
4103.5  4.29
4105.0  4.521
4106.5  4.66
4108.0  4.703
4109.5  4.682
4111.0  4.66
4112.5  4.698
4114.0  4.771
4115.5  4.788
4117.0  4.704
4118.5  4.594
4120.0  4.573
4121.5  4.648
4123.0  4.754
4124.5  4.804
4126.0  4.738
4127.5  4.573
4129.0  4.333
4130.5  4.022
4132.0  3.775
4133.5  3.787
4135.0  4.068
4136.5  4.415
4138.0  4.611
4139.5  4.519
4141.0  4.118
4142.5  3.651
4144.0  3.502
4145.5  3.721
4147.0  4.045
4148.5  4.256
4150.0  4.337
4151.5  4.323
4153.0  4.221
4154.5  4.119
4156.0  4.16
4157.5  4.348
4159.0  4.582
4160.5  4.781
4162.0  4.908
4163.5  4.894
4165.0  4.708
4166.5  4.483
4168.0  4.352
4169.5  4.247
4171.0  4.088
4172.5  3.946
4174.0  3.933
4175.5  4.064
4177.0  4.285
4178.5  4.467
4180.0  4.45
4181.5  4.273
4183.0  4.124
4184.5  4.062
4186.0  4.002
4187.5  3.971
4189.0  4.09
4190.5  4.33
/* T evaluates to 2.9 angstrom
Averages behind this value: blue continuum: 3.78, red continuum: 4.59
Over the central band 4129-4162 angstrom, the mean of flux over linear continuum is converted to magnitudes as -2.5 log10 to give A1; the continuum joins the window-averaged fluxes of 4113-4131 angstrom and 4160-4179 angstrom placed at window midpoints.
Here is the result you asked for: 0.08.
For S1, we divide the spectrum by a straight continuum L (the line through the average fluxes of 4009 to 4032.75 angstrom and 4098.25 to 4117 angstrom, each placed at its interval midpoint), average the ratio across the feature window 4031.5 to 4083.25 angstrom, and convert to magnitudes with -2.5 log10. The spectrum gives 0.15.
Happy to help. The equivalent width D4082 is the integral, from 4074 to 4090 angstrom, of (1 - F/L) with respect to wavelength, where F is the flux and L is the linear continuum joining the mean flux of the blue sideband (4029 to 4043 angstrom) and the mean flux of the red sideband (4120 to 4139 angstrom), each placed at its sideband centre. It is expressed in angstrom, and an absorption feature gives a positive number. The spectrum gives -1.7 angstrom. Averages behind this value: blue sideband 3.79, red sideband 4.39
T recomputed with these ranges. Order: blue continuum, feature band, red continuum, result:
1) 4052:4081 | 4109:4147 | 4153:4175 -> -2.26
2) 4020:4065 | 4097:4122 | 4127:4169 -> -2.45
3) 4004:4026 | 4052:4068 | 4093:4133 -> 2.51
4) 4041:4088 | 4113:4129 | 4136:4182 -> -2.20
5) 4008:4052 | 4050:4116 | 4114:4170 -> -1.00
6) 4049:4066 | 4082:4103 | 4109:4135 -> -2.69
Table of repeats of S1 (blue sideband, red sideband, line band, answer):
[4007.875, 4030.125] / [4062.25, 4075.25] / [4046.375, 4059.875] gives -0.07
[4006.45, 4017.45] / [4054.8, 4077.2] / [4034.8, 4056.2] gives -0.03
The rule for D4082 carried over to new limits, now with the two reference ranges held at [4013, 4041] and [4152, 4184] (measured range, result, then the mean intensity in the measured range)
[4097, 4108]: -0.2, 4.29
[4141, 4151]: 0.8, 3.94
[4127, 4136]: 0.4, 4.09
